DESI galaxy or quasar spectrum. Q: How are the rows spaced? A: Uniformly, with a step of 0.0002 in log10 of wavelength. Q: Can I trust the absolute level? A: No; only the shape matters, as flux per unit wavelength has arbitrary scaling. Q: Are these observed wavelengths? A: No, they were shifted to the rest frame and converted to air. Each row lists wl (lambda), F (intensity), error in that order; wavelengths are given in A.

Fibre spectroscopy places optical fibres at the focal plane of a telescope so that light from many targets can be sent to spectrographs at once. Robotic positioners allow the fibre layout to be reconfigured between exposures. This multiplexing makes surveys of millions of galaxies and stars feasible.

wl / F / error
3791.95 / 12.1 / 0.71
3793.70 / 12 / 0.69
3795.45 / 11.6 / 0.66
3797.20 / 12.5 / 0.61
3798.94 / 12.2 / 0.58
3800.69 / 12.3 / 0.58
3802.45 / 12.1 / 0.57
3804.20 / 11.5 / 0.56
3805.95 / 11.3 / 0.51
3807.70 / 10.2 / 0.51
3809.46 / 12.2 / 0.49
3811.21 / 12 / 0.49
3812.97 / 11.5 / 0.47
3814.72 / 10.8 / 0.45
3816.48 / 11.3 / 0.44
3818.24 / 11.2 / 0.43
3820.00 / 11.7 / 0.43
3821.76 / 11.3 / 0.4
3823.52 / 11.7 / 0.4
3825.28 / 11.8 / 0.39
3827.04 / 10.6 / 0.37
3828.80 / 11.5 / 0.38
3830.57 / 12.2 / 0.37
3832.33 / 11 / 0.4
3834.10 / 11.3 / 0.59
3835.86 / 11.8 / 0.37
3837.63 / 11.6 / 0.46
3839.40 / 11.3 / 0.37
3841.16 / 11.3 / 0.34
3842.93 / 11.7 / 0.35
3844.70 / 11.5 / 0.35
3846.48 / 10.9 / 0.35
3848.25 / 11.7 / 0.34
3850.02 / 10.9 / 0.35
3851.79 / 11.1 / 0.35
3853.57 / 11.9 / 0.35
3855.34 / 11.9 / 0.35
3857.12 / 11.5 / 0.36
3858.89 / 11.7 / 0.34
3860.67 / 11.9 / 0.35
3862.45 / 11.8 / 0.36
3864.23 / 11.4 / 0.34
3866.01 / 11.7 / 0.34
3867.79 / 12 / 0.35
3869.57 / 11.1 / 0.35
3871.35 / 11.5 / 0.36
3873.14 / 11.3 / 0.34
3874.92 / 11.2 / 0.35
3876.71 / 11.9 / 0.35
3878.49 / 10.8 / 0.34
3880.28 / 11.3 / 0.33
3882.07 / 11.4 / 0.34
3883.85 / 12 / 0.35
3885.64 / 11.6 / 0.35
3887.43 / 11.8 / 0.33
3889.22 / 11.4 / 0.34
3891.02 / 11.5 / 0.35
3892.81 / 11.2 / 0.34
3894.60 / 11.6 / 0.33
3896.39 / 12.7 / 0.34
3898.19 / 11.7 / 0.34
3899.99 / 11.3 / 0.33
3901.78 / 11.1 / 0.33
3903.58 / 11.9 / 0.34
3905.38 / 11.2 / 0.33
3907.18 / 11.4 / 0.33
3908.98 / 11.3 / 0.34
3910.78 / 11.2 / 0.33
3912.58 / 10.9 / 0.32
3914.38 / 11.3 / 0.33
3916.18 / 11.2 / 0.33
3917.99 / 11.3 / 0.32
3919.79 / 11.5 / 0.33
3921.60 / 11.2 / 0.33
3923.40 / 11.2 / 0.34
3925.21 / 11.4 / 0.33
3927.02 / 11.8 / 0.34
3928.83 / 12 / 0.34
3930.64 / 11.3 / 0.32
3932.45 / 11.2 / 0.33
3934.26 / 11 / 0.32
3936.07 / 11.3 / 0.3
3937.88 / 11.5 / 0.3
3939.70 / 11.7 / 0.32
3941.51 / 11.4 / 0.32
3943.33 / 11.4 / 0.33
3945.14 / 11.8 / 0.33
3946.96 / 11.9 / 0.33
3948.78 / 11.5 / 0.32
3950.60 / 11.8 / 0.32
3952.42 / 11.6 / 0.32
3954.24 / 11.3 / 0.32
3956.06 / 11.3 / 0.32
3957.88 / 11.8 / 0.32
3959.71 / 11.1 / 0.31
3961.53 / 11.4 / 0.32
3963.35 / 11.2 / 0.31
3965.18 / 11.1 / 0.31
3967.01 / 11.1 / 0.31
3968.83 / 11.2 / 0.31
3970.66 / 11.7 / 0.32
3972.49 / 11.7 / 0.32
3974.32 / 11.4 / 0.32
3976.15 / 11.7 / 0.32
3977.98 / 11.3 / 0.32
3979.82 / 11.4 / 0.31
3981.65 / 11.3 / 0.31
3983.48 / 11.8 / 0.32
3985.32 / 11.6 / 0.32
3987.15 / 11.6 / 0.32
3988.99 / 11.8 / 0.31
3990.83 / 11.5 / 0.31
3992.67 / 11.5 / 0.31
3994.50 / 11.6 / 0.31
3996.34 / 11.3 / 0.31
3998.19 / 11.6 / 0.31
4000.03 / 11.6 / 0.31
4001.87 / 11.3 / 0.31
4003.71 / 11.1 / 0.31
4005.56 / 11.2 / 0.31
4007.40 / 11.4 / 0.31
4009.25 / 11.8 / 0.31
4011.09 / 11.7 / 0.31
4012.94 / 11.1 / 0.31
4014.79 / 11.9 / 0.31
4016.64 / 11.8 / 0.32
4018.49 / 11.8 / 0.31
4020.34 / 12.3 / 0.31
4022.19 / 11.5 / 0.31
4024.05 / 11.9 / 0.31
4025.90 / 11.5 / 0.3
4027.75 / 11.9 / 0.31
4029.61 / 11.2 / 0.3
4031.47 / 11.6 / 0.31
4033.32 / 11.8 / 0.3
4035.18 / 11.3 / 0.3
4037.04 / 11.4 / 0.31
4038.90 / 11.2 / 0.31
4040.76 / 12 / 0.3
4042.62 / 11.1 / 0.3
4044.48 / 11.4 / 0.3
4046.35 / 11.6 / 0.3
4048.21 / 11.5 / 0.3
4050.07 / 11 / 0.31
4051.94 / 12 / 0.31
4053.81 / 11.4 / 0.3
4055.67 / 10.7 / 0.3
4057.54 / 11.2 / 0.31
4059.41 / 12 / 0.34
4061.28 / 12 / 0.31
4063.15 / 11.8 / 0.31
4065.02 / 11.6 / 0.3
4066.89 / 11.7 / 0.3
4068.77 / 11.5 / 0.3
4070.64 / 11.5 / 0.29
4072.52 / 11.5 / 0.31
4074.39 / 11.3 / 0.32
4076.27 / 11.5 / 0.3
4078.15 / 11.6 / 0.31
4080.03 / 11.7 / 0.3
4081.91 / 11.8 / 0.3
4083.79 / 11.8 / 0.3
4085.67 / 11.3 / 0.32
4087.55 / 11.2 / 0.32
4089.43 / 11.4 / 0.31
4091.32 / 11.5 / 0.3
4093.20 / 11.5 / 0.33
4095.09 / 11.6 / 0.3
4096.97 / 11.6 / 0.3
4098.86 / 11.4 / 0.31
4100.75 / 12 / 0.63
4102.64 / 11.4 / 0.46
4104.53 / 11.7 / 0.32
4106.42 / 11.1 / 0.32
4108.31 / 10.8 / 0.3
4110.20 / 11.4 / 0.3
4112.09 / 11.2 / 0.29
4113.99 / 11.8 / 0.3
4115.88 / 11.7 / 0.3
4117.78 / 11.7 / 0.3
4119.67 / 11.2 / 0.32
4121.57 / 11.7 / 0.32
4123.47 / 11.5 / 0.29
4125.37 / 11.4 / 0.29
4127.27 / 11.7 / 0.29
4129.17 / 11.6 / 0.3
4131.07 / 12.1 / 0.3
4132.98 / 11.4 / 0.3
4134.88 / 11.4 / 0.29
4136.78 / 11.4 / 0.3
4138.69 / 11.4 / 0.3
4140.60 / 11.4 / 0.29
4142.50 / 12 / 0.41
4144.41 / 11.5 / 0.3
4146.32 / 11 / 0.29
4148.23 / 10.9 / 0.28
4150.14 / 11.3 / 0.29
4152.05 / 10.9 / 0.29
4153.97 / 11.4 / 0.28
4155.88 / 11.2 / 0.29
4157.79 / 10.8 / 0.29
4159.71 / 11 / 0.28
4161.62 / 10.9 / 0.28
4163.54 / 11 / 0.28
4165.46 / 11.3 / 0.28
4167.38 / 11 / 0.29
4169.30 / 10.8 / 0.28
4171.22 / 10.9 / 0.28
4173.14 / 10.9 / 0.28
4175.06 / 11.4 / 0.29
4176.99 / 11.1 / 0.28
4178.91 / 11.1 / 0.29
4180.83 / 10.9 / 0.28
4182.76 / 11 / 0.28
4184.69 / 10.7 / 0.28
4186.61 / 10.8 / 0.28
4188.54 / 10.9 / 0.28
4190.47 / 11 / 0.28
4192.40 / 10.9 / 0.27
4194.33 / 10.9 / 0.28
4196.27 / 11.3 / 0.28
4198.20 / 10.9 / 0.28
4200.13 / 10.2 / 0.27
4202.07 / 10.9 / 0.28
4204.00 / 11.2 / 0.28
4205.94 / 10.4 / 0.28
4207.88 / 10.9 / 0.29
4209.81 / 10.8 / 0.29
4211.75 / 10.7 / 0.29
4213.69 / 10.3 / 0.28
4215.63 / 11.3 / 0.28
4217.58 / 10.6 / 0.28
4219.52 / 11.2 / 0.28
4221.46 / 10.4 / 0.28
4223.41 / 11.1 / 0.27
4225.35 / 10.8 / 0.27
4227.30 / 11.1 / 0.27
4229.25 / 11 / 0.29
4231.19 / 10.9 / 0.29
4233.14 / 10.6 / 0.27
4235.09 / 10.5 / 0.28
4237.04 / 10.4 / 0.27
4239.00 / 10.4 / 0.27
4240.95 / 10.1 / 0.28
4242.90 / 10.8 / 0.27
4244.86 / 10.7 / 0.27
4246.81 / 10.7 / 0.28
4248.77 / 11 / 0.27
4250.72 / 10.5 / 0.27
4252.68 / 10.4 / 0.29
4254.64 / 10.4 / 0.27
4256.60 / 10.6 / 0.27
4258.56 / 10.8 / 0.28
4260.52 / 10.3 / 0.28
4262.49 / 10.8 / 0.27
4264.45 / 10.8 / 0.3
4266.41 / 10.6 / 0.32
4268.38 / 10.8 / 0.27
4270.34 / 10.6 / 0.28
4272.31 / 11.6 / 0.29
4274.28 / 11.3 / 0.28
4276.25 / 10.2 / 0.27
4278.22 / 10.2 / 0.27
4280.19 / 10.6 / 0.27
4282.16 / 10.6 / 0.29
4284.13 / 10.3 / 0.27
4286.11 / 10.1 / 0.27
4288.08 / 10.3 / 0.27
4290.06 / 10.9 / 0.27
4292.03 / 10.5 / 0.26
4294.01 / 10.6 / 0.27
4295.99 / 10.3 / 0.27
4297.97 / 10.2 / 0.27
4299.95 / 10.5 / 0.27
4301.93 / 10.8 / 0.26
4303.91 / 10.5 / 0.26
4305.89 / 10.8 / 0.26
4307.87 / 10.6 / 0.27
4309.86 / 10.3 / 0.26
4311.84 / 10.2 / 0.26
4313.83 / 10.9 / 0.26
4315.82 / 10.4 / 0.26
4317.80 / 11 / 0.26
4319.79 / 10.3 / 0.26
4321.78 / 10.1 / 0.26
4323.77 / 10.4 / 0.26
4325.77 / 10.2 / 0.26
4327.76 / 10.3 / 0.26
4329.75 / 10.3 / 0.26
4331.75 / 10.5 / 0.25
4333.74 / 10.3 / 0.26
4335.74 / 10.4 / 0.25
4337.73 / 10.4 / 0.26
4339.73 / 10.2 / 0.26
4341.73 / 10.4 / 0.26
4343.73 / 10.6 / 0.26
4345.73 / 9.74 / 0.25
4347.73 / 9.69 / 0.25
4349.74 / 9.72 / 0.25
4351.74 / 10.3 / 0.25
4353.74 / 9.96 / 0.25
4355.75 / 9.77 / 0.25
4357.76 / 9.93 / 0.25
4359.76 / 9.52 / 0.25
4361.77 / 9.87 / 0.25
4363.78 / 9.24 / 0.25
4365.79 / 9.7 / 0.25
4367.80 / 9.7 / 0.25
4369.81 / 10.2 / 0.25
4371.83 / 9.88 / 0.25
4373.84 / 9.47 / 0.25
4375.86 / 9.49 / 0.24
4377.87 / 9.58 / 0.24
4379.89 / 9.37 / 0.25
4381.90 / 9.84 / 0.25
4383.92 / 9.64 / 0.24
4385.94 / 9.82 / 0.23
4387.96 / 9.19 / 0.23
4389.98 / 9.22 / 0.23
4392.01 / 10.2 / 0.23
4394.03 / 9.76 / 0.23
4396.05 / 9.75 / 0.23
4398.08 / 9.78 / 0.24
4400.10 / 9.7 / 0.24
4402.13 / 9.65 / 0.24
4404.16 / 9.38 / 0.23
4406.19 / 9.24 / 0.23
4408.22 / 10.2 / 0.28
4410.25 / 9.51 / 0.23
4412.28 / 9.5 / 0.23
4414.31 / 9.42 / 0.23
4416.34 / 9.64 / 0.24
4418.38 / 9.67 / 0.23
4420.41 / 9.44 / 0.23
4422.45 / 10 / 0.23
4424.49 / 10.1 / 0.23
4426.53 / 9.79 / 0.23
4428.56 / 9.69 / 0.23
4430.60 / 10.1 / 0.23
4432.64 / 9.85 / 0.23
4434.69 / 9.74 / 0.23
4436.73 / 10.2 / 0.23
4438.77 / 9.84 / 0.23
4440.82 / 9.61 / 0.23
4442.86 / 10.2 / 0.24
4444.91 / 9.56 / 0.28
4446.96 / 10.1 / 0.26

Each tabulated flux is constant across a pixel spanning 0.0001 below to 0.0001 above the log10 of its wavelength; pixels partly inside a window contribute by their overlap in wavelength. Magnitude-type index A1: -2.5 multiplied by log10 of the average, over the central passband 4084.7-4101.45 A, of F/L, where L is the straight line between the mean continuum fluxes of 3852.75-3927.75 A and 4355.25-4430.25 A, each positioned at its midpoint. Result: -0.07 mag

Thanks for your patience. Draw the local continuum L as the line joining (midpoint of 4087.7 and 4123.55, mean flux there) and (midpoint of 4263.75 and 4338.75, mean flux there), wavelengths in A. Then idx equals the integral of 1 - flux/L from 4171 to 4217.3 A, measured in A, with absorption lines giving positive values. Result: 0.7 A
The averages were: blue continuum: 11.5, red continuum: 10.5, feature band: 10.9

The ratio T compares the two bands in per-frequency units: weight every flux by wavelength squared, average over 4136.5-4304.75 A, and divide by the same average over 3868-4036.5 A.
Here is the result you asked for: 1.07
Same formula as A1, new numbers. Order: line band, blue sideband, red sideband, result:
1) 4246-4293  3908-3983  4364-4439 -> -0.04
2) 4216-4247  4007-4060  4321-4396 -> -0.02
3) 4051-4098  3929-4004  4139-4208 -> -0.03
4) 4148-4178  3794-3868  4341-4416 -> -0.06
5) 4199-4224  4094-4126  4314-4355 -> 0.02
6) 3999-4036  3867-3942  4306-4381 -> -0.05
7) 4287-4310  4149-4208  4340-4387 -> -0.03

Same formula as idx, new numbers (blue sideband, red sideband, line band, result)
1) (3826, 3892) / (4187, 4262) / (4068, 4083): -0.7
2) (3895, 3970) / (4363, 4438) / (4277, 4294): -0.5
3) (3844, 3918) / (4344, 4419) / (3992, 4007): -0.5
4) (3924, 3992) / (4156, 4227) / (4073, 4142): -2.5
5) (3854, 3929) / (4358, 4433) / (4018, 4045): -1.5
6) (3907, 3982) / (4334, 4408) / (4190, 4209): -0.8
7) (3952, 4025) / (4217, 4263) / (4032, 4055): -0.3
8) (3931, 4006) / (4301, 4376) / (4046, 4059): -0.2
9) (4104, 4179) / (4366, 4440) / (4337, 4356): -0.1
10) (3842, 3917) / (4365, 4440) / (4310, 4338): -1.2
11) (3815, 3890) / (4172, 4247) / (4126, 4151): -1.2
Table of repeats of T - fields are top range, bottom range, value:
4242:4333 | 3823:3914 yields 1.13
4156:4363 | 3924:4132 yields 1.03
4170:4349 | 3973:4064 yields 1.03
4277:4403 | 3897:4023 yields 1.06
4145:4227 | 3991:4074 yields 1.02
